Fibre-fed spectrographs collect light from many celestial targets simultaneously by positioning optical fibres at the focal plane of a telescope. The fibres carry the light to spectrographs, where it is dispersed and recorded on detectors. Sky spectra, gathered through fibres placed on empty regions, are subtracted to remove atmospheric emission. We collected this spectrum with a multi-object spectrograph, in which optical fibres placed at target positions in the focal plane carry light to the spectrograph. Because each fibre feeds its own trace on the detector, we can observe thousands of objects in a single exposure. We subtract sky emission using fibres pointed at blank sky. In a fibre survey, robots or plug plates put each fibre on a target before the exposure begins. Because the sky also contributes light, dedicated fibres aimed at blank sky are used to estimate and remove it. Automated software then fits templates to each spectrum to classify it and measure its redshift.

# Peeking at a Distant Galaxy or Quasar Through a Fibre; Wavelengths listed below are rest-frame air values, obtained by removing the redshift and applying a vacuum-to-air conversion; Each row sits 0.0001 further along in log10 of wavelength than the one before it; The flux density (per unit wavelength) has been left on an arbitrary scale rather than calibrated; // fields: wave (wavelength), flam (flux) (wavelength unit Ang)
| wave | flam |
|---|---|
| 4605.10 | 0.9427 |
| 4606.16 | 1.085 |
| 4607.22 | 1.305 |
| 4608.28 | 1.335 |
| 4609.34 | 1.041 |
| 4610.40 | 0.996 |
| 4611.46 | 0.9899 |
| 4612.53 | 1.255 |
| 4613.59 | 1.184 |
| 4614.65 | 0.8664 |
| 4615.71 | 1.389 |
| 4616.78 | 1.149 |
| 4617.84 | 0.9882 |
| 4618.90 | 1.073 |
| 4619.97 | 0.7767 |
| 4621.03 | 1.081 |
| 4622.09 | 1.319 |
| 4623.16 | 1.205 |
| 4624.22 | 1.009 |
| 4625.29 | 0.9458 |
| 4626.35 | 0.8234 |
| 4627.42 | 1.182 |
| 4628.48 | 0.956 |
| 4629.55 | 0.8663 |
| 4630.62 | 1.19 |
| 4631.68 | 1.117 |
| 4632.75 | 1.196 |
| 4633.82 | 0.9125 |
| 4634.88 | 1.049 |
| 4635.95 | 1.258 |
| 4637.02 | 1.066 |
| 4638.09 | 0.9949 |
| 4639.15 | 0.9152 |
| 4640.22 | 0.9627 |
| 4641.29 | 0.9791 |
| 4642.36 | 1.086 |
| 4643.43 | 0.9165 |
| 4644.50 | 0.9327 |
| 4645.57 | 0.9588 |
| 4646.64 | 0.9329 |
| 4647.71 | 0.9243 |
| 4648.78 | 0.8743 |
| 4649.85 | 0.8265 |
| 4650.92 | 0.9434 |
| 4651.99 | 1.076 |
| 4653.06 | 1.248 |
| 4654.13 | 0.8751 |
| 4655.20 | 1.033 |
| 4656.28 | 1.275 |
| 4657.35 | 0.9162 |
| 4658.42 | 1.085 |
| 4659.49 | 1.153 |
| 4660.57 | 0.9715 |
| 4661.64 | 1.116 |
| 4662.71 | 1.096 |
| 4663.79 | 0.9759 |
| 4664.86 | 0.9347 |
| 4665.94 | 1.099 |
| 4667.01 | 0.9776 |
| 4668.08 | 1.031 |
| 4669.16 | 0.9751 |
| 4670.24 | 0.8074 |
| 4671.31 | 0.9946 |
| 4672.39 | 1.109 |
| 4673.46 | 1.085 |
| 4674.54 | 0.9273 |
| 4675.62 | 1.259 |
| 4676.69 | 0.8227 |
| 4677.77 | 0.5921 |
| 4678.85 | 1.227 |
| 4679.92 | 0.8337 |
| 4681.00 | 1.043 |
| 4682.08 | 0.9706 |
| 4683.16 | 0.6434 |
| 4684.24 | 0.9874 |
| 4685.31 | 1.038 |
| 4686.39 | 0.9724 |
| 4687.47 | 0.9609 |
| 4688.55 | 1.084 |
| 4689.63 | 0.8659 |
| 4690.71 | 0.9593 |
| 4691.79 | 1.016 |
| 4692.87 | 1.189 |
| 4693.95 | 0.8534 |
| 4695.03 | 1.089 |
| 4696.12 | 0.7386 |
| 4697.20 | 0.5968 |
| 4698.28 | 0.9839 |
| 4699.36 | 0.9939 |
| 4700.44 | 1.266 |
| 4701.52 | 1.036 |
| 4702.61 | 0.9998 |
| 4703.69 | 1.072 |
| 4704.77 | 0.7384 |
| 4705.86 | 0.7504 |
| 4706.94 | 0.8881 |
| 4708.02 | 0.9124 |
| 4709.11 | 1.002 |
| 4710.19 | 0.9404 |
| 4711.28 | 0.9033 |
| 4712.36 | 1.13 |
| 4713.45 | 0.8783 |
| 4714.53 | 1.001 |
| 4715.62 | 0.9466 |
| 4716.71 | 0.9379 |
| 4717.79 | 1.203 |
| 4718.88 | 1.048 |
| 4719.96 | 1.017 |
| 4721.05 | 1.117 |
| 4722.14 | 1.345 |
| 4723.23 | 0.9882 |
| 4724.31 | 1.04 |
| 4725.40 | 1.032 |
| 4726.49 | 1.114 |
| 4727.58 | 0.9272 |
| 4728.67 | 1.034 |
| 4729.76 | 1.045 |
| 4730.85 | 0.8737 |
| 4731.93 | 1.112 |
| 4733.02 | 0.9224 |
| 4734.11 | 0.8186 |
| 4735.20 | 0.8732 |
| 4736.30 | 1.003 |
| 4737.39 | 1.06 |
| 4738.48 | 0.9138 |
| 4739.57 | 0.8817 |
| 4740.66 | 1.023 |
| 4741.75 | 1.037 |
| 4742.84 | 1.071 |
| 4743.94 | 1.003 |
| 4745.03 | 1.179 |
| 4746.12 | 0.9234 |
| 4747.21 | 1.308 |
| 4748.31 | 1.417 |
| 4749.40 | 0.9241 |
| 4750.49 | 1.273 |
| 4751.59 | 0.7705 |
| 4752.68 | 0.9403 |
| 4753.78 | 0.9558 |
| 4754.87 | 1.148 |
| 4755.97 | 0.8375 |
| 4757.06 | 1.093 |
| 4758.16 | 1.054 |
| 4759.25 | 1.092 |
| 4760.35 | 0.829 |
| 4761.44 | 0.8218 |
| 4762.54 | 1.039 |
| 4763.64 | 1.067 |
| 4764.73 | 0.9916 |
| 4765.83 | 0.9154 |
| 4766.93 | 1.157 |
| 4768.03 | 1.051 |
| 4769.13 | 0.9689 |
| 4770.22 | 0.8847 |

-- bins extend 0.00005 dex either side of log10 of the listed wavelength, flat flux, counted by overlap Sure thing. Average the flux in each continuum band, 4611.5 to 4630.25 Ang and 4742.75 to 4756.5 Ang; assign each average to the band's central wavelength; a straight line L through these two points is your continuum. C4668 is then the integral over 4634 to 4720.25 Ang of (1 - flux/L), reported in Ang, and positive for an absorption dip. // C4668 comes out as 6.1 Ang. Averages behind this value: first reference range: 1.06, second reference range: 1.06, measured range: 0.984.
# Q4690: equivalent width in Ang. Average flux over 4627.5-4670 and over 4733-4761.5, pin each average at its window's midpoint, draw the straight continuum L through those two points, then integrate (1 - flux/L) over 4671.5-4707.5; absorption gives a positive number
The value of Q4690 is 2.0 Ang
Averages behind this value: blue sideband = 1.02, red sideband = 1.01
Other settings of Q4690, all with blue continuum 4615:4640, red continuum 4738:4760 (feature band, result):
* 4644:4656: 0.96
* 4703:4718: 1.46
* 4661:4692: 2.18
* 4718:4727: -0.40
